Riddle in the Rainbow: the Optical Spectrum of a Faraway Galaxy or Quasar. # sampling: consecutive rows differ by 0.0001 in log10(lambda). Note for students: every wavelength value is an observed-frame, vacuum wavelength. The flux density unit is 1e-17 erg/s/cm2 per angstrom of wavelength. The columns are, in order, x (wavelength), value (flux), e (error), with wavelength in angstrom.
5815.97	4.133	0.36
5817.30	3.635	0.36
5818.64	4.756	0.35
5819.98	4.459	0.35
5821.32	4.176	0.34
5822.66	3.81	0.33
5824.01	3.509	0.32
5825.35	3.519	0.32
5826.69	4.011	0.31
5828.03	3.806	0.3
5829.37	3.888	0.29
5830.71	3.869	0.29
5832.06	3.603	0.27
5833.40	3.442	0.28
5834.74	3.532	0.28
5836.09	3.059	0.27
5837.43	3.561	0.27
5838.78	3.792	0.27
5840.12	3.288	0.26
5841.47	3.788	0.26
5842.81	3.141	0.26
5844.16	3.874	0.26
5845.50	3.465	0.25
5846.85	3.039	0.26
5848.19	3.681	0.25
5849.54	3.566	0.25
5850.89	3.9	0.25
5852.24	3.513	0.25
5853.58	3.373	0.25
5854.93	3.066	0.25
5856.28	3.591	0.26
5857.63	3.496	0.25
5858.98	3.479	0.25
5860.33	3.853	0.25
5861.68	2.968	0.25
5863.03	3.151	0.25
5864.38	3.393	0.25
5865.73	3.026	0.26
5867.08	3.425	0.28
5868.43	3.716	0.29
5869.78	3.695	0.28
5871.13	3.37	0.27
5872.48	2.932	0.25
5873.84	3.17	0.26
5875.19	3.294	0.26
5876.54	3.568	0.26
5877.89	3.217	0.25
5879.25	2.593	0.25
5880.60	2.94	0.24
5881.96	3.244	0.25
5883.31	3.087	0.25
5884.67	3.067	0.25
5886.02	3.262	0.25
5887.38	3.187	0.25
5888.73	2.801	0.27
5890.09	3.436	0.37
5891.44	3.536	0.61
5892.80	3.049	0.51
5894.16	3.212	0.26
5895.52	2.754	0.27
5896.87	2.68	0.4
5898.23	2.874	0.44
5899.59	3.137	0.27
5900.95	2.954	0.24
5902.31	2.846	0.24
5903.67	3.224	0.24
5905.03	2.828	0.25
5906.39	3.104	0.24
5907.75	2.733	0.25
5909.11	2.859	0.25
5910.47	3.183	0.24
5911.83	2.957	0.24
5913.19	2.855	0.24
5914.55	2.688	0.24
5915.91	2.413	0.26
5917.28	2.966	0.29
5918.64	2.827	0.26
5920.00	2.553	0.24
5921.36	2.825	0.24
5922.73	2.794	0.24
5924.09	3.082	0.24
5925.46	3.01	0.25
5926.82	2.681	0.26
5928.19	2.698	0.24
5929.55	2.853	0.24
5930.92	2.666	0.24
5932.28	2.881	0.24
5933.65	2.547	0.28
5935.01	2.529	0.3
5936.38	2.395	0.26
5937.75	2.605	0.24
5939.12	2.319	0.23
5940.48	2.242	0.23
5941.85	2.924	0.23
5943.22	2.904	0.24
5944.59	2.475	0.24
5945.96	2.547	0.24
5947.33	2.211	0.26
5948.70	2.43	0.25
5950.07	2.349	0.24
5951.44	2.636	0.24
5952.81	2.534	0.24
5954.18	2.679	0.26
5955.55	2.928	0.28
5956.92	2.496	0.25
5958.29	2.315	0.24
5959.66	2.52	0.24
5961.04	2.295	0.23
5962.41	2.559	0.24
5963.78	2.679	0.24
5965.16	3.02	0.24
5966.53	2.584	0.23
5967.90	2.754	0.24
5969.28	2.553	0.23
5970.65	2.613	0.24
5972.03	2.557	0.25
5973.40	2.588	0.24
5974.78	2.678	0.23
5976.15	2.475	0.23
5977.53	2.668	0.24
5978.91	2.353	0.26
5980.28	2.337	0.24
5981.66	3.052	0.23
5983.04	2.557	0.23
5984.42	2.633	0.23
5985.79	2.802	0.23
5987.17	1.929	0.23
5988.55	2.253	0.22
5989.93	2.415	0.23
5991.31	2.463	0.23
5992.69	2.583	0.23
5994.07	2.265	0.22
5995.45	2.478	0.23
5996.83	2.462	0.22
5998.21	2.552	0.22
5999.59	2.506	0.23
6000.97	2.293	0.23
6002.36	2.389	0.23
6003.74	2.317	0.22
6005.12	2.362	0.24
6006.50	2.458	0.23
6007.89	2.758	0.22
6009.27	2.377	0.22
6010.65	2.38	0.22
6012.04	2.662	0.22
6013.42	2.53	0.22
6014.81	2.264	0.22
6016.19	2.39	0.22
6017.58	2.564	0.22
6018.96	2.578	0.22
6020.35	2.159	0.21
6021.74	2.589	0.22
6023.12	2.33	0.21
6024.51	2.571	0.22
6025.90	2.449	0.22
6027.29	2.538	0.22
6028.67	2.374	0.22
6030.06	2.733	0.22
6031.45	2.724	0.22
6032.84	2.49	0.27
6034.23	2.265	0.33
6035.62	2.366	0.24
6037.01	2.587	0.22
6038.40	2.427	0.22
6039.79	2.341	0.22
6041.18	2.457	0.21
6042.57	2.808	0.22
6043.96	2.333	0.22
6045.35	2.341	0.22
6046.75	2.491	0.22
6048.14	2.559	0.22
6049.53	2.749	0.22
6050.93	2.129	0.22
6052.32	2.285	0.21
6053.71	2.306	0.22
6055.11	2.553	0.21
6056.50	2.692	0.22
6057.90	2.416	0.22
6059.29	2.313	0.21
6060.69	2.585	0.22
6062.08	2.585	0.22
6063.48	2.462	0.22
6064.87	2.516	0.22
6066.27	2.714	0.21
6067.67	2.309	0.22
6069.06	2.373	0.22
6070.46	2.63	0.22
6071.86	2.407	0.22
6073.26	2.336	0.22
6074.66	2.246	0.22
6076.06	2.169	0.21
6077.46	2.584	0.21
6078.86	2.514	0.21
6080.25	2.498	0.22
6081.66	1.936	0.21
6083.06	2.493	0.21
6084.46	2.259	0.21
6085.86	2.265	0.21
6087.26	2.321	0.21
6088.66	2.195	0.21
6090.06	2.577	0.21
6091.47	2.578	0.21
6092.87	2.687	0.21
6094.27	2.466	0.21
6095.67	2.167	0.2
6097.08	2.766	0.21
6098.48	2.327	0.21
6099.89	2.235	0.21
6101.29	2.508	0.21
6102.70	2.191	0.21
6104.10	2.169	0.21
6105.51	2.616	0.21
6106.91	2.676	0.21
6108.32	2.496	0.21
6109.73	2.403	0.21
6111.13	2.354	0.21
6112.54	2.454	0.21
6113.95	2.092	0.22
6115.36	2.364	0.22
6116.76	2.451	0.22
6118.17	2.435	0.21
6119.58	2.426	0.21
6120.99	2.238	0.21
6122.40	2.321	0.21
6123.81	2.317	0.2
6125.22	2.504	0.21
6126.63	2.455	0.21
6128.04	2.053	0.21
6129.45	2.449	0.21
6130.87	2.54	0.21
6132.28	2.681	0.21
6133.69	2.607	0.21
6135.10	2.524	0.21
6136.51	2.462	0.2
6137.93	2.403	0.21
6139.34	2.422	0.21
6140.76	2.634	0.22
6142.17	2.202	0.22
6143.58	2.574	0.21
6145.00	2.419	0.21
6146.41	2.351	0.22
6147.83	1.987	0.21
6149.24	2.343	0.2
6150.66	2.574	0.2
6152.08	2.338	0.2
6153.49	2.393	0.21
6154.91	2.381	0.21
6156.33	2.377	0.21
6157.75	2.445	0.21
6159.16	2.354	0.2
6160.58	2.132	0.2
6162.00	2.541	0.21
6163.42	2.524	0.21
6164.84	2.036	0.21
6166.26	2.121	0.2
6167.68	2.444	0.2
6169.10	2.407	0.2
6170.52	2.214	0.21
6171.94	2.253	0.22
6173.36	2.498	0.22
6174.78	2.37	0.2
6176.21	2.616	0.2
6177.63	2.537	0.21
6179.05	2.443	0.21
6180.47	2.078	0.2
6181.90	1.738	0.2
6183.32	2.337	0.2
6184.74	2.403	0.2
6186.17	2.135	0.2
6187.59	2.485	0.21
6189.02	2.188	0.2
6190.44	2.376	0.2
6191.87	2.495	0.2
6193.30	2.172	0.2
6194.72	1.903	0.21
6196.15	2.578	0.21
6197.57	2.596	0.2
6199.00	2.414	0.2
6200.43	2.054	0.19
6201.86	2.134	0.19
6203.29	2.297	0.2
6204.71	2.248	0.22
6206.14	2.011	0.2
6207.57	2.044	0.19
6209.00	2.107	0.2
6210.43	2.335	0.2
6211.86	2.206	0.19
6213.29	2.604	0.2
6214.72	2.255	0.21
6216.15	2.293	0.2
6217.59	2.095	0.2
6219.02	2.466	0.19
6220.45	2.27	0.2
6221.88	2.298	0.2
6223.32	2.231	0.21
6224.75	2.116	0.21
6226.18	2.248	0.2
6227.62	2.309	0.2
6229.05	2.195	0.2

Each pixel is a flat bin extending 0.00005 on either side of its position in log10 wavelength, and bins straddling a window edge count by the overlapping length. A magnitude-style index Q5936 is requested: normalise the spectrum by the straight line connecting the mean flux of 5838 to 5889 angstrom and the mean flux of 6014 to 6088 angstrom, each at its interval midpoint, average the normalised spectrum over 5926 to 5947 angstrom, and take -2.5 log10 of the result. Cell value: 0.15 mag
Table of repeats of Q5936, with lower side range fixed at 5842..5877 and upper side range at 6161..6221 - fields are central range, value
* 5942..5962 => 0.220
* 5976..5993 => 0.195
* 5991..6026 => 0.186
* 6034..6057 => 0.137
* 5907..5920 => 0.148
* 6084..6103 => 0.095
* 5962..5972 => 0.143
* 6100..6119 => 0.075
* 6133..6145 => -0.003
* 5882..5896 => 0.056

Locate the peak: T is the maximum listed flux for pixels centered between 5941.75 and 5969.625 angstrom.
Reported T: 3.02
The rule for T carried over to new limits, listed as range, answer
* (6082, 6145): 2.766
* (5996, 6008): 2.758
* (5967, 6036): 3.052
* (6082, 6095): 2.687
